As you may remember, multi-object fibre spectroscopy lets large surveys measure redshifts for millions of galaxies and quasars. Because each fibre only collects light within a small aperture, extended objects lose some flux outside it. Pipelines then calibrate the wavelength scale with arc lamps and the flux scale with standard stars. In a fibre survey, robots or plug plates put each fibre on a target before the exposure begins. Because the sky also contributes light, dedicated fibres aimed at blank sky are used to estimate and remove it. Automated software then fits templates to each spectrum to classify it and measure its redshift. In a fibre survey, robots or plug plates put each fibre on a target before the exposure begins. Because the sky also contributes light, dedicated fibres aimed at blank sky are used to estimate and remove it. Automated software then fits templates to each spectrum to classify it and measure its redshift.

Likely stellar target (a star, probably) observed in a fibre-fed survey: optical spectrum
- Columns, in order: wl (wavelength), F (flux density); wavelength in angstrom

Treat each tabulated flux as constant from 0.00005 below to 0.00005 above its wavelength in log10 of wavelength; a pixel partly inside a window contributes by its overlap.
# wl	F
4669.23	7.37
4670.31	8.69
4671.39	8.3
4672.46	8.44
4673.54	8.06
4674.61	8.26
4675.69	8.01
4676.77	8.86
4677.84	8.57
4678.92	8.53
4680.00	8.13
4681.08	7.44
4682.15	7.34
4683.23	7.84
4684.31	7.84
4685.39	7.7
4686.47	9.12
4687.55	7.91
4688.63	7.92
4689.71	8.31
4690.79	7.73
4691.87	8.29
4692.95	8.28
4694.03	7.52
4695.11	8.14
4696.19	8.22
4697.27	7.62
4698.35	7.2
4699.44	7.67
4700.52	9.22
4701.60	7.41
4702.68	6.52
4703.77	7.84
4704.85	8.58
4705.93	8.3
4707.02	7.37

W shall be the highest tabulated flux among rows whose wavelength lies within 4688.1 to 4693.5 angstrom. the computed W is 8.31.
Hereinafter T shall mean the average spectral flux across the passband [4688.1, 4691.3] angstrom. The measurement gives 7.99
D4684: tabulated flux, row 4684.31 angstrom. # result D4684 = 7.84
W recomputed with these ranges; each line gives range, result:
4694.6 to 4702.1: 9.22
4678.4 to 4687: 9.12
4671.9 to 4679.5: 8.86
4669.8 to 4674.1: 8.69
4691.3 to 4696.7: 8.29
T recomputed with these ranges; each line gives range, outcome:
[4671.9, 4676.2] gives 8.2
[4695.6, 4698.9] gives 7.68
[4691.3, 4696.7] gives 8.09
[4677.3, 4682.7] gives 8.01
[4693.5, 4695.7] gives 7.85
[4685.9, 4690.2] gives 8.31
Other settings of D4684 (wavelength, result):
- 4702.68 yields 6.52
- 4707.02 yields 7.37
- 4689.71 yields 8.31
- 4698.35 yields 7.2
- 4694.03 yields 7.52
